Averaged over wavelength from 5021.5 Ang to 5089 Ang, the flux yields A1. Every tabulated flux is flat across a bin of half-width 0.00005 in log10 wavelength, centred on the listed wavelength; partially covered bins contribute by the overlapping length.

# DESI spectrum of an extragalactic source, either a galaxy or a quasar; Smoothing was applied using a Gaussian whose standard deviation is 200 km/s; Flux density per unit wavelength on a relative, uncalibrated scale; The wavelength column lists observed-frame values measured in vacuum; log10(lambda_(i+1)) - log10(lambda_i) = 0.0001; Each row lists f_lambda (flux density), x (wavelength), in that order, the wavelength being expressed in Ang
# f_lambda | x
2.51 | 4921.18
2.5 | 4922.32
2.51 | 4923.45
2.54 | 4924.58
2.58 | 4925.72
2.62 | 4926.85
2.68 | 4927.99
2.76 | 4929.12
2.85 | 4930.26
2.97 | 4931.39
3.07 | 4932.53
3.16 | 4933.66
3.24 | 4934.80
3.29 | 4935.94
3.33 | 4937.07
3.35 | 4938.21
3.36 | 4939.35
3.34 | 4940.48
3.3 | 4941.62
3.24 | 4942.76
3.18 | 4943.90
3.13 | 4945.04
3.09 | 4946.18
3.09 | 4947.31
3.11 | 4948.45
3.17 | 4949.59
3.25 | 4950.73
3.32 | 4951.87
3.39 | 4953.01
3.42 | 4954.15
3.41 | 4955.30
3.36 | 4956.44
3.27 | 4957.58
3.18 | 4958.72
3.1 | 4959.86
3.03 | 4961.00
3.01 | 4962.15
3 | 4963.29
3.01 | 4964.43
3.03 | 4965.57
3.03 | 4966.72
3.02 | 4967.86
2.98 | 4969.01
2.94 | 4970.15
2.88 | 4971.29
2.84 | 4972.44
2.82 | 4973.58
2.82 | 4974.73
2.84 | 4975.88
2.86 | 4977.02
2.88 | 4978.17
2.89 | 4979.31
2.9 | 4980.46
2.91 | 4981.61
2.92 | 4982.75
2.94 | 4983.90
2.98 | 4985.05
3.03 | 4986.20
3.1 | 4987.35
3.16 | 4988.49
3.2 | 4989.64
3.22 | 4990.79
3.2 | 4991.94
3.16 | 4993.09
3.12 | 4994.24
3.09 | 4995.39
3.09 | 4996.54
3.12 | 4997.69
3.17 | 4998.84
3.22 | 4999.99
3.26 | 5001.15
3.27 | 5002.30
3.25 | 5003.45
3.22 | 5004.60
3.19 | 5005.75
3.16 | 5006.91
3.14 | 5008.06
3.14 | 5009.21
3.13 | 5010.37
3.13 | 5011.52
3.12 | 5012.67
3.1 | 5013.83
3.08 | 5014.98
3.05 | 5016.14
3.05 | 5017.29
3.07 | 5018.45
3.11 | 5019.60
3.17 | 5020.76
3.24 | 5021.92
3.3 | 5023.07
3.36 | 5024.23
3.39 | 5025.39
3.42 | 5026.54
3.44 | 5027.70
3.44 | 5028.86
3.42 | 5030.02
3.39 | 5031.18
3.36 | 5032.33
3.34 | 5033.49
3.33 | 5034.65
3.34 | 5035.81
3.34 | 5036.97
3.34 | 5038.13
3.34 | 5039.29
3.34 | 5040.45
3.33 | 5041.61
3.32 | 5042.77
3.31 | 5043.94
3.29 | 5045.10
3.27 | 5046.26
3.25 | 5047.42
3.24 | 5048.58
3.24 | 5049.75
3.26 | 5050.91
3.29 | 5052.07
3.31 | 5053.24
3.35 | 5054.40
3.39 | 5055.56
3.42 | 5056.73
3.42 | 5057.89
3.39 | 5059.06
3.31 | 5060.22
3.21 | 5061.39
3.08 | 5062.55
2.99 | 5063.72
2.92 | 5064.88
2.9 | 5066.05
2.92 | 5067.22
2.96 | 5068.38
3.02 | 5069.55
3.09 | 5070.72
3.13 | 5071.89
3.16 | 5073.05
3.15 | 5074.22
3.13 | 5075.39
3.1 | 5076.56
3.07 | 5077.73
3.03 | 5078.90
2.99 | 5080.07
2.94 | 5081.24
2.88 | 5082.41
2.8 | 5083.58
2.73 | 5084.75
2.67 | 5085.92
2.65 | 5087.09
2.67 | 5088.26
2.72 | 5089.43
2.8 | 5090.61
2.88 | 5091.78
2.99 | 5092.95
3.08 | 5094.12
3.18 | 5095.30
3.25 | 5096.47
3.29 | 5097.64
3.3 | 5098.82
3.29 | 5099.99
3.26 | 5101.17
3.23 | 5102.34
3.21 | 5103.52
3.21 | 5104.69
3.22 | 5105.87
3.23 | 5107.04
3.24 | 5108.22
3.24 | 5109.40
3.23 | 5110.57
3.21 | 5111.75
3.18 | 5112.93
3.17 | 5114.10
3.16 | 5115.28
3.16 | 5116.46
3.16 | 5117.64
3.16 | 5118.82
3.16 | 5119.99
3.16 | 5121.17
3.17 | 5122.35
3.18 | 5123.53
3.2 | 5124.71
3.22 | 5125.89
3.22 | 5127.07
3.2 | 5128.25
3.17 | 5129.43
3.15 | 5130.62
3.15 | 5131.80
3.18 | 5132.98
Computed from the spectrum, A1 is 3.18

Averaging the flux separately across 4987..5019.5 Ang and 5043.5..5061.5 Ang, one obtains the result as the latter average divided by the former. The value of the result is 1.1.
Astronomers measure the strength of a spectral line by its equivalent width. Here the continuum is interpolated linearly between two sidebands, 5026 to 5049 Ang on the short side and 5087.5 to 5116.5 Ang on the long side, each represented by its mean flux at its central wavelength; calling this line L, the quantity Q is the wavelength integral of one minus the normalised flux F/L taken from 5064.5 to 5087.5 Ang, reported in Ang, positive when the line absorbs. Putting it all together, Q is 1.8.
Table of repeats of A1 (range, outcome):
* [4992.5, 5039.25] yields 3.23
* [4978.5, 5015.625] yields 3.11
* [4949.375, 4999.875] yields 3.07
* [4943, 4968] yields 3.17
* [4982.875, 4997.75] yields 3.1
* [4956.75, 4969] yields 3.07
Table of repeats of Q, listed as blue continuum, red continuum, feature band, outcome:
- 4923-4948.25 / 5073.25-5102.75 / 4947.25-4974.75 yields -0.7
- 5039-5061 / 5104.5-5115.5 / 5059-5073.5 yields 1.0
